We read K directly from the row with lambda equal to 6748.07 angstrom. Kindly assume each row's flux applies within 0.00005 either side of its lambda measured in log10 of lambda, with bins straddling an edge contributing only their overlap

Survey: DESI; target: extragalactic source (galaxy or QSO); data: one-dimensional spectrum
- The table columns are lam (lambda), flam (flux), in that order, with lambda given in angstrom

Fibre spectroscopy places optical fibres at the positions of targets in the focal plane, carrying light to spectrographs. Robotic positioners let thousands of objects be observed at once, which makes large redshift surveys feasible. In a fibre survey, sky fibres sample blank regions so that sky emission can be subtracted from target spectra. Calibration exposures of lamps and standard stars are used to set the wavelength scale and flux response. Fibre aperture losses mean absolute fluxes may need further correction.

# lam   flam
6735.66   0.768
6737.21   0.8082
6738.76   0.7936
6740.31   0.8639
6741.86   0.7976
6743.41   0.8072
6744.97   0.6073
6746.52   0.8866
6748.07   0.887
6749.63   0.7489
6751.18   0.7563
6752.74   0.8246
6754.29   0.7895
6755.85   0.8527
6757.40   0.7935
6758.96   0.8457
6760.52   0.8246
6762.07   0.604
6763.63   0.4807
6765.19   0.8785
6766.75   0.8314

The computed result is 0.887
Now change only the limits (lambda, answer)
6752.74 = 0.8246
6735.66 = 0.768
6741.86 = 0.7976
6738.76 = 0.7936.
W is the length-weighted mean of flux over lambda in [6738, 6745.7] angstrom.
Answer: 0.775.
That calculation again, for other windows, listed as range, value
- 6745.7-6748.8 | 0.885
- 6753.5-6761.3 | 0.822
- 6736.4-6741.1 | 0.823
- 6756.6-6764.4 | 0.711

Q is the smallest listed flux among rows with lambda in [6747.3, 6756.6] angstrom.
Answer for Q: 0.7489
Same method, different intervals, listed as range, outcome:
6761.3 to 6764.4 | 0.4807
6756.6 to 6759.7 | 0.7935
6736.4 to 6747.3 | 0.6073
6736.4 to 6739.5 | 0.7936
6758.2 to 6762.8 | 0.604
